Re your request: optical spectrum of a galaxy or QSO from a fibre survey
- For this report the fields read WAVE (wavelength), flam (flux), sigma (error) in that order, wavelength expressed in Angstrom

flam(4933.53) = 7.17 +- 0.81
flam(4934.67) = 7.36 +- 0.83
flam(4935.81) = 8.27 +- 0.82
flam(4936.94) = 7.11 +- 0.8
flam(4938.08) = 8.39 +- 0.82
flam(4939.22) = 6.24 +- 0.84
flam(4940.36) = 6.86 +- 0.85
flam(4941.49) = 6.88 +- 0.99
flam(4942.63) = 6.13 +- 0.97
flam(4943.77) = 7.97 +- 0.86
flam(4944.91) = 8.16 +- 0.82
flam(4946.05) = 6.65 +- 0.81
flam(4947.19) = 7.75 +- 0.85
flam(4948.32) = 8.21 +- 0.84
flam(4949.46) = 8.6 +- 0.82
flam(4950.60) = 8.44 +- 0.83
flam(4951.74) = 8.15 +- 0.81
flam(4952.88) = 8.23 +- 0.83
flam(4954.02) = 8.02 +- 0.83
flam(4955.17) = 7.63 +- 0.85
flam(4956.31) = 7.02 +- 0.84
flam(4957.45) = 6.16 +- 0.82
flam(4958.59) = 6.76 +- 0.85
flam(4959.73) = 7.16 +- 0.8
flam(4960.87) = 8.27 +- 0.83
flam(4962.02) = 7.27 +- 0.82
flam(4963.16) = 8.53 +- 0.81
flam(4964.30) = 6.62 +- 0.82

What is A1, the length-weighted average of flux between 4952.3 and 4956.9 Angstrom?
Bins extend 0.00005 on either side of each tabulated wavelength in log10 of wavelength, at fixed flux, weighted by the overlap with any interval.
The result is 7.71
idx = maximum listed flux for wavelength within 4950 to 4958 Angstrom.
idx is 8.44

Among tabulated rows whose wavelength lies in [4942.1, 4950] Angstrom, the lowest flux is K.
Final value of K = 6.13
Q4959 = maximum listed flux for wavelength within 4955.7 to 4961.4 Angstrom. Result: 8.27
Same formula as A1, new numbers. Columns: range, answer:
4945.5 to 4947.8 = 7.25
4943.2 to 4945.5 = 8.04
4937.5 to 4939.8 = 7.29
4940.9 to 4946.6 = 7.16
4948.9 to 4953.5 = 8.35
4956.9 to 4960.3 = 6.71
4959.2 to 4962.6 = 7.57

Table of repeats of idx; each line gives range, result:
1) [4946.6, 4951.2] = 8.6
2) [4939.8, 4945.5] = 8.16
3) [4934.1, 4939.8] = 8.39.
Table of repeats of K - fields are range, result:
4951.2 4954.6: 8.02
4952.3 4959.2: 6.16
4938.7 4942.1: 6.24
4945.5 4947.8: 6.65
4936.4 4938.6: 7.11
